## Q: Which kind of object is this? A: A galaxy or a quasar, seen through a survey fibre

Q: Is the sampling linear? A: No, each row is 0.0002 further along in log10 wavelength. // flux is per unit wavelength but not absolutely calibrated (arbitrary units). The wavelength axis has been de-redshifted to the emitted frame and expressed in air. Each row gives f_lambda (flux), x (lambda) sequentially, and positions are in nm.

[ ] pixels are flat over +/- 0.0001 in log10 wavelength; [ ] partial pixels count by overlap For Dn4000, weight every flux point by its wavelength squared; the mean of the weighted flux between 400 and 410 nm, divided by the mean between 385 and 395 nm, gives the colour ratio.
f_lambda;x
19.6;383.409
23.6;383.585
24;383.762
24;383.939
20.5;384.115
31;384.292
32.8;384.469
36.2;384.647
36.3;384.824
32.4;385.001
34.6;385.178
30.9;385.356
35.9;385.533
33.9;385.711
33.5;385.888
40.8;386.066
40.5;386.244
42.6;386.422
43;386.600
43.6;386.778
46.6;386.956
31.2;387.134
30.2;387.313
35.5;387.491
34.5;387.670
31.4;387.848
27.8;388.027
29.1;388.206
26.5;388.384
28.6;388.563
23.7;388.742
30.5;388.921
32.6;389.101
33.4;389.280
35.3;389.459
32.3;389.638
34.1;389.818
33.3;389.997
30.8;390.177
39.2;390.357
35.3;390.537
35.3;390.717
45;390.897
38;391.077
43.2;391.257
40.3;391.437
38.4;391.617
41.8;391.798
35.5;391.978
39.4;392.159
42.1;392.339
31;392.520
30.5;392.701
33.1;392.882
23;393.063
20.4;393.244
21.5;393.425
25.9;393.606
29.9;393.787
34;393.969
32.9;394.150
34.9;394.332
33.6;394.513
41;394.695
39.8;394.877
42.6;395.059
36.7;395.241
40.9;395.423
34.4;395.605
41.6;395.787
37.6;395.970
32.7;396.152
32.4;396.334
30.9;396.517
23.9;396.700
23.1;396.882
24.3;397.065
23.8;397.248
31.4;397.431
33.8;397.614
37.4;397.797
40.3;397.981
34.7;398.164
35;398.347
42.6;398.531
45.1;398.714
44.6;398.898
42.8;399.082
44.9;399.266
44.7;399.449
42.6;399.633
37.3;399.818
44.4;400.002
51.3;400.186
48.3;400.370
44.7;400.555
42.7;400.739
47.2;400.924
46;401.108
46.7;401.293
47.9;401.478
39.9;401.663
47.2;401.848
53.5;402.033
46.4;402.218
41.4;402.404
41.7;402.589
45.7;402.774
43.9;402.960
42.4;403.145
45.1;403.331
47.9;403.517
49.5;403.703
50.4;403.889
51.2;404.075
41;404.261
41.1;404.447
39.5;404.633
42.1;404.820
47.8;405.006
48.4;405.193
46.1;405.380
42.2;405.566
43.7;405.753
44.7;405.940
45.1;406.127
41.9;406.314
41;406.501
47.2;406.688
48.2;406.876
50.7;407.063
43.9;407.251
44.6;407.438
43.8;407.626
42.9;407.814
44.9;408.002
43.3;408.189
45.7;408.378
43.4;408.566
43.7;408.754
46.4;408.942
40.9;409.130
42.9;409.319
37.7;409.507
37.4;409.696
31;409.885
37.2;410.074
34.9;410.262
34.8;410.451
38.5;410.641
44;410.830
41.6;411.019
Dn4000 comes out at 1.4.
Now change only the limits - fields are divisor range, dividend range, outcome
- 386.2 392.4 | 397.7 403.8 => 1.31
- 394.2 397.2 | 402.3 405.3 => 1.37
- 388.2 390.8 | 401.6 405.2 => 1.51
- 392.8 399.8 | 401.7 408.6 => 1.36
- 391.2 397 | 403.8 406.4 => 1.39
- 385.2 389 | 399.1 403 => 1.41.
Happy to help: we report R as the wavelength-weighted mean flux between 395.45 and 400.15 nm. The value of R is 36.5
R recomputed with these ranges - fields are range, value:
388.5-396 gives 34.6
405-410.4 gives 43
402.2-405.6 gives 45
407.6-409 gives 44.2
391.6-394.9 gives 32.8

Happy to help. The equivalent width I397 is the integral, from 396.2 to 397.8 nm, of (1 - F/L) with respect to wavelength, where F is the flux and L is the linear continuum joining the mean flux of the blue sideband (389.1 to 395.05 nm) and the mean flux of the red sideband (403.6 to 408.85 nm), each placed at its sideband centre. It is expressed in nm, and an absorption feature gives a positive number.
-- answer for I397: 0.401 nm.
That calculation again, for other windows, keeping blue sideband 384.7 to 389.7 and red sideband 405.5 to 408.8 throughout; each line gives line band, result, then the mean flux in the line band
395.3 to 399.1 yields 0.45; 34.8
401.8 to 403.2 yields -0.11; 45.3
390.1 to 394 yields 0.25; 34.3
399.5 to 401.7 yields -0.21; 45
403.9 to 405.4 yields -0.06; 44.9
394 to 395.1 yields 0.03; 37.1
